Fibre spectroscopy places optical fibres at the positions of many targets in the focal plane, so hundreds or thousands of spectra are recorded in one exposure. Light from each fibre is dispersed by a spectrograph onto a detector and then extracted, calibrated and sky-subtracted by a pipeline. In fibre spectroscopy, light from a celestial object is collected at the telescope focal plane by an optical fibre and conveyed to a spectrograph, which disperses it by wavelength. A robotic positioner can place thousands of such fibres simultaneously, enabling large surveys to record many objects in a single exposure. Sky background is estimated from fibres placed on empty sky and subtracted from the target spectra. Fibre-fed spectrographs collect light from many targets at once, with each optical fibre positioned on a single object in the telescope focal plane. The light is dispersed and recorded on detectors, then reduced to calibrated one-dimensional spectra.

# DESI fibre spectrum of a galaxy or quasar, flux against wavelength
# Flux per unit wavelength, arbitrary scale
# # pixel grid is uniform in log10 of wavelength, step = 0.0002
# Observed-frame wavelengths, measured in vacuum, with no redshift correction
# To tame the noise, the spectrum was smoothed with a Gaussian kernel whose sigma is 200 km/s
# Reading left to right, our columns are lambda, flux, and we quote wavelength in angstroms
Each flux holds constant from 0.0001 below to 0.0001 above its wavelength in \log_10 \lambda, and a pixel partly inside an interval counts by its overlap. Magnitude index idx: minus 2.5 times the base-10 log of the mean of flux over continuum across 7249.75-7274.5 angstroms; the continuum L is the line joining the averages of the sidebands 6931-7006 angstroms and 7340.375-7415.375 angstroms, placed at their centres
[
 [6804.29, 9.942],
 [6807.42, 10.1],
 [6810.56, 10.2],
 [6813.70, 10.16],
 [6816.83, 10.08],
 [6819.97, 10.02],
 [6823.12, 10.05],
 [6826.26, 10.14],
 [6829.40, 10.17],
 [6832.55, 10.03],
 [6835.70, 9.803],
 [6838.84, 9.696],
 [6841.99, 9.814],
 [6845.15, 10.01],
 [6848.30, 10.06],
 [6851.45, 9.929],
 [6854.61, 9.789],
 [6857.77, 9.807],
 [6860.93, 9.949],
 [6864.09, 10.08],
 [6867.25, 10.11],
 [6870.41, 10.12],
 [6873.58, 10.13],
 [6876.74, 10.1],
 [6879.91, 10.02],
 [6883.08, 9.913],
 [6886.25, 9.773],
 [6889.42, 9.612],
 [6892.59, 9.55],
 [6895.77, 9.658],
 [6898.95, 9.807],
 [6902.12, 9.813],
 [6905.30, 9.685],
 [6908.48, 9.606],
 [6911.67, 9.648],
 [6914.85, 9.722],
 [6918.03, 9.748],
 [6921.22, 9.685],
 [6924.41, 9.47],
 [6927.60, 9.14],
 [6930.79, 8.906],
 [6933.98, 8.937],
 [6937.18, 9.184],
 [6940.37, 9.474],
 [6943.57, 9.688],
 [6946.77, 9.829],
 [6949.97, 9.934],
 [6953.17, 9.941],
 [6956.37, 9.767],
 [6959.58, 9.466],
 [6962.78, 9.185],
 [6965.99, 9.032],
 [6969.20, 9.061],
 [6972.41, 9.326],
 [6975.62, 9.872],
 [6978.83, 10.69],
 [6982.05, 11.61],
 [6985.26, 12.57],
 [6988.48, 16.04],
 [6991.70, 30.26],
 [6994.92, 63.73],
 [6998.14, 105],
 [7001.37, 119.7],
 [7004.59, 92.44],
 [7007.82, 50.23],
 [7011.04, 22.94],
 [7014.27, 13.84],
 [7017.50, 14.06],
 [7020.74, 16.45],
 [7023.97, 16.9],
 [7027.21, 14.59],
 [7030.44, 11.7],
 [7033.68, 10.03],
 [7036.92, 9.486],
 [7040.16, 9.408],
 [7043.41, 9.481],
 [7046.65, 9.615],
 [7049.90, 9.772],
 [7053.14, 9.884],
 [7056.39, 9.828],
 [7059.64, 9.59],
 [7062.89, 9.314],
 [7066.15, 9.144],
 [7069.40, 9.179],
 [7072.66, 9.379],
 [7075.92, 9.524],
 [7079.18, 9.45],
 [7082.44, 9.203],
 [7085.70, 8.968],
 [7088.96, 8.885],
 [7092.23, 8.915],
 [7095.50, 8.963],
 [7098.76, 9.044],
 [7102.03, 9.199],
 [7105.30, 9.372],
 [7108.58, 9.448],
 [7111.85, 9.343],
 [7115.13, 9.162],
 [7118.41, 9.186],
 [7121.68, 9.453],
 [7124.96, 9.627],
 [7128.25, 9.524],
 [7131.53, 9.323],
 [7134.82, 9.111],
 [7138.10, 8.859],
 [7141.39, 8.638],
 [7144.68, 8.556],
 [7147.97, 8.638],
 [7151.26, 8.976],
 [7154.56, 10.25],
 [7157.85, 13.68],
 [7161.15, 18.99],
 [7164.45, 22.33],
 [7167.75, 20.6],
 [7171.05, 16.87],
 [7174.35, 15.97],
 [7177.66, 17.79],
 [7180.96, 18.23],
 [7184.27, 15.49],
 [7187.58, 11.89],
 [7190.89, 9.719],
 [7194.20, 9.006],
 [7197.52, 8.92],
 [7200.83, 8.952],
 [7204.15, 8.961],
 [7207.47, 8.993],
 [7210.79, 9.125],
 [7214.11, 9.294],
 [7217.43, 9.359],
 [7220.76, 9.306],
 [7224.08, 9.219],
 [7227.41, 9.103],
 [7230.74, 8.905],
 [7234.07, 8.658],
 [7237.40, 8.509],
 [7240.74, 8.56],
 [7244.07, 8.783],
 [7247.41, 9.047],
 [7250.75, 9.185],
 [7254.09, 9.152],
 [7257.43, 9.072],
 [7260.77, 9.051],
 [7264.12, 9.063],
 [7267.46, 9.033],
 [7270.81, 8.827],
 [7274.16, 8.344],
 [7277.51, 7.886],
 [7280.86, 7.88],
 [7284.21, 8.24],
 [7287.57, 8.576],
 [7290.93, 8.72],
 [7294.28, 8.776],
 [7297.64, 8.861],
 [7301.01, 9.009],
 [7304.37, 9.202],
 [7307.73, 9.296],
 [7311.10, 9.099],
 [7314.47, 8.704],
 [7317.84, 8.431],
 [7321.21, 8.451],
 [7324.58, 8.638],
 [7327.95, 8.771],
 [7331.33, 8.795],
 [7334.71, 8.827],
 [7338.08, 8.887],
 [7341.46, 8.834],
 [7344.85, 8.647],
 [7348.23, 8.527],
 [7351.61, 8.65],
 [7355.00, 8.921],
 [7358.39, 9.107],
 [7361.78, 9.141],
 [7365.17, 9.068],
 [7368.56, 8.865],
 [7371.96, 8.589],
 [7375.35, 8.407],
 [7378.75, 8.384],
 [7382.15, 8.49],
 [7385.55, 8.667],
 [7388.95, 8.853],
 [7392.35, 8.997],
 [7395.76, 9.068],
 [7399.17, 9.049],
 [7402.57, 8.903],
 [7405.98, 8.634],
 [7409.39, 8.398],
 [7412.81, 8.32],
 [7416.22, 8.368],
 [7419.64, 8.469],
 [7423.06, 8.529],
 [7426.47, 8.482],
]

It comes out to 0.44 mag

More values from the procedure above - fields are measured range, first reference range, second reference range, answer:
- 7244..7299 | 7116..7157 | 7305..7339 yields 0.024 mag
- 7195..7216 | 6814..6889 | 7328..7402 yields 0.015 mag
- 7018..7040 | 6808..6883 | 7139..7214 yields -0.136 mag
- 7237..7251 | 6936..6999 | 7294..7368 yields 0.239 mag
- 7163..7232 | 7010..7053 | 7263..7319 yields -0.198 mag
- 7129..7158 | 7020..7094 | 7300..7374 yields 0.056 mag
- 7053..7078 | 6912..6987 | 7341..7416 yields 0.004 mag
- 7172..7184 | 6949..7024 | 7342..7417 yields 0.117 mag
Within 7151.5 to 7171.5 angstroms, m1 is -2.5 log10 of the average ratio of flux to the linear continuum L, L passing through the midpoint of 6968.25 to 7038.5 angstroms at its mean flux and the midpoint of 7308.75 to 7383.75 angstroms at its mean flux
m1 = 0.23 mag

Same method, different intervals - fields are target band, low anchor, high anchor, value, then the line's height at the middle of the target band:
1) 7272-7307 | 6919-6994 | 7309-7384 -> 0.067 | 9.13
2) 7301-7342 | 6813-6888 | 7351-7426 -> 0.005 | 8.88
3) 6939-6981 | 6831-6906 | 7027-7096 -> 0.013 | 9.78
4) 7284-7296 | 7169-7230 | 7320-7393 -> 0.151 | 9.9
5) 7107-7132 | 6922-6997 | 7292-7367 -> 0.236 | 11.7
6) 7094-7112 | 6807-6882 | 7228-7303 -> 0.001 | 9.23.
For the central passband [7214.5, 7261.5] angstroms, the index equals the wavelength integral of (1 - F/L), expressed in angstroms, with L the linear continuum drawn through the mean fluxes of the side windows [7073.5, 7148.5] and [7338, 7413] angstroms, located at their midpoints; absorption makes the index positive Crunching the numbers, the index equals -0.2 angstroms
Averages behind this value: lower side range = 9.16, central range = 9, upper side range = 8.76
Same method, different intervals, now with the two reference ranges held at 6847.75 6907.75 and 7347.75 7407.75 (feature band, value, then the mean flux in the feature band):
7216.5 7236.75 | 0.2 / 9.05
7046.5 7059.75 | -0.4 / 9.77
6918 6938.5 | 1.1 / 9.26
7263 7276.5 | 0.4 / 8.76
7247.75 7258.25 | -0.1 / 9.13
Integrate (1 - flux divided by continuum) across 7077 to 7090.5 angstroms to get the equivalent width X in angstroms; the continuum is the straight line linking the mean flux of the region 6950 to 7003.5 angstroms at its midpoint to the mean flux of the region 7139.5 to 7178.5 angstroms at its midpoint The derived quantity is 7.29 angstroms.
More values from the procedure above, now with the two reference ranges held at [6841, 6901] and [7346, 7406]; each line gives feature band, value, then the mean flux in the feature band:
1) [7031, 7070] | -0.5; 9.63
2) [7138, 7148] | 0.7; 8.65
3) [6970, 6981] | -0.3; 9.98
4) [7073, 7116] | 1.0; 9.2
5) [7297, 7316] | -0.2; 9.04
